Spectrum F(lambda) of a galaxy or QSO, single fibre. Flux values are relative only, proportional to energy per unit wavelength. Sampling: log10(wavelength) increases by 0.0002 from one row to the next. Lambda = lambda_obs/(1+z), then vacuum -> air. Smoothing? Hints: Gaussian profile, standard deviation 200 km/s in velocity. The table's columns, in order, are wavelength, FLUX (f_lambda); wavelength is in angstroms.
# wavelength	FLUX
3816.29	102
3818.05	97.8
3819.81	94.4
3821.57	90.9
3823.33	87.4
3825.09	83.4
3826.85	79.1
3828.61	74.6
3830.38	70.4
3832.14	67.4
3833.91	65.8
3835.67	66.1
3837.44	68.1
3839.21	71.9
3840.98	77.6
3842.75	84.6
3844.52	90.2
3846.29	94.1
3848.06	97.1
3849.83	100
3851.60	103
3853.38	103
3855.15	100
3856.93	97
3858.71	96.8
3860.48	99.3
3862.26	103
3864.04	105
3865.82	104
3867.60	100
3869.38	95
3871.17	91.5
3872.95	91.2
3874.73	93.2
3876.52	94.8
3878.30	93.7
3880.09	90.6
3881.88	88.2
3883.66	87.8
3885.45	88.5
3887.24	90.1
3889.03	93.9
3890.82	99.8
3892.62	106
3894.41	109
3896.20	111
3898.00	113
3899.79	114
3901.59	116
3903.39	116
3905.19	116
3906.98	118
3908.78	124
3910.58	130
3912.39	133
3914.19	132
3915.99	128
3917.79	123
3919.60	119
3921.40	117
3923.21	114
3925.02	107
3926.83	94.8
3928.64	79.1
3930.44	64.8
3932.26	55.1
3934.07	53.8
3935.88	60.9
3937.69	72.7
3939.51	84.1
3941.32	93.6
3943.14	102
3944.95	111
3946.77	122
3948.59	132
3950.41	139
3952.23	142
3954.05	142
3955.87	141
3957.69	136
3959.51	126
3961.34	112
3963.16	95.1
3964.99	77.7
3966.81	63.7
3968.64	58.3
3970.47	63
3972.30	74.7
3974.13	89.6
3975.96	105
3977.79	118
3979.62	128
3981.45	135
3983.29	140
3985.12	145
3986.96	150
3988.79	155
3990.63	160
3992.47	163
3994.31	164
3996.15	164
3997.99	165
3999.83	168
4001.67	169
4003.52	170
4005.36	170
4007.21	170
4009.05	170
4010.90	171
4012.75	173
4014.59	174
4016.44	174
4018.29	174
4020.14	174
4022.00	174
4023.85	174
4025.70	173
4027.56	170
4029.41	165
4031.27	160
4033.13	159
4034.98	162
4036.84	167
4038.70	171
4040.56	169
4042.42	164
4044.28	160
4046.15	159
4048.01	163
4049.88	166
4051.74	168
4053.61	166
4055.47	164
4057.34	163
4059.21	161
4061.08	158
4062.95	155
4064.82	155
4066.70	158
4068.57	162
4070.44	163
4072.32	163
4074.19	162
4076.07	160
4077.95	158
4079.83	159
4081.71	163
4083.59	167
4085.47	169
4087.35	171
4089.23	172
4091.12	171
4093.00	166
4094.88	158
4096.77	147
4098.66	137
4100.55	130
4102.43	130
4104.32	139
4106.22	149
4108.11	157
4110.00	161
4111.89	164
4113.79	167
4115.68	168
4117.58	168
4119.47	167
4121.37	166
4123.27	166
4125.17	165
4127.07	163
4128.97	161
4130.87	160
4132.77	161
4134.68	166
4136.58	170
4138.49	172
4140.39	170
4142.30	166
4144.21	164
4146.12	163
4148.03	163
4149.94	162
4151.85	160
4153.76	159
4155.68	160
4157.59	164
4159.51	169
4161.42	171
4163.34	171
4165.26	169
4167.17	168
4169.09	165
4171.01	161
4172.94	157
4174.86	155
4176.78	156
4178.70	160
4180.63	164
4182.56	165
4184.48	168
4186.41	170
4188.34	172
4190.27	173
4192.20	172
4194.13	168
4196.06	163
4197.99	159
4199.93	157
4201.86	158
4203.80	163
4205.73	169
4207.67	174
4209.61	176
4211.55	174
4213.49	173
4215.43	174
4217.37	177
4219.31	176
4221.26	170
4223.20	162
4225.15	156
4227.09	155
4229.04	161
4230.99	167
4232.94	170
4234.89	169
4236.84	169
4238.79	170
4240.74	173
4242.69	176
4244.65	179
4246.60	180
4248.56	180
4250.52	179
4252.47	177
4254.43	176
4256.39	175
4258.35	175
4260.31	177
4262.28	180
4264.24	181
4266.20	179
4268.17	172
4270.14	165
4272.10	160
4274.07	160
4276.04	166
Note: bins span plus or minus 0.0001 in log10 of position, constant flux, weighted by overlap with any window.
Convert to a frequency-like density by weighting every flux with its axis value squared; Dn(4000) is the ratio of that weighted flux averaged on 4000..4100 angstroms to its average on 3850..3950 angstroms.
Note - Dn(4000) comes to 1.75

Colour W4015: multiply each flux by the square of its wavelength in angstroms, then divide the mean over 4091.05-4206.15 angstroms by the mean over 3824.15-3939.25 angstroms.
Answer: 1.93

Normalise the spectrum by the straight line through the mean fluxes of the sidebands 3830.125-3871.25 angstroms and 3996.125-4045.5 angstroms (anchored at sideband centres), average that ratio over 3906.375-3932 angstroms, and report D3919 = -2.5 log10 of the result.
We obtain 0.088 mag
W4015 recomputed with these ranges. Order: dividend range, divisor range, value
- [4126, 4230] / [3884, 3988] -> 1.74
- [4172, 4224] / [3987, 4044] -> 1.09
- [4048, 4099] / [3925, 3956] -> 1.75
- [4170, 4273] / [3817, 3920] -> 2.05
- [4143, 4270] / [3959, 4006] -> 1.47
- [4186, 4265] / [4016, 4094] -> 1.12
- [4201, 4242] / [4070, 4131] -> 1.12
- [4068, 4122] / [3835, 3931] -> 1.75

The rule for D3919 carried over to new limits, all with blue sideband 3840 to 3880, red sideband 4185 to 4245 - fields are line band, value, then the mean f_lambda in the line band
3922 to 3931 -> 0.17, 93.8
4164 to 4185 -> -0.02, 163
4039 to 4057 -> -0.22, 165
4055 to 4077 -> -0.16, 160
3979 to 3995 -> -0.22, 149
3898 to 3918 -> -0.16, 122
